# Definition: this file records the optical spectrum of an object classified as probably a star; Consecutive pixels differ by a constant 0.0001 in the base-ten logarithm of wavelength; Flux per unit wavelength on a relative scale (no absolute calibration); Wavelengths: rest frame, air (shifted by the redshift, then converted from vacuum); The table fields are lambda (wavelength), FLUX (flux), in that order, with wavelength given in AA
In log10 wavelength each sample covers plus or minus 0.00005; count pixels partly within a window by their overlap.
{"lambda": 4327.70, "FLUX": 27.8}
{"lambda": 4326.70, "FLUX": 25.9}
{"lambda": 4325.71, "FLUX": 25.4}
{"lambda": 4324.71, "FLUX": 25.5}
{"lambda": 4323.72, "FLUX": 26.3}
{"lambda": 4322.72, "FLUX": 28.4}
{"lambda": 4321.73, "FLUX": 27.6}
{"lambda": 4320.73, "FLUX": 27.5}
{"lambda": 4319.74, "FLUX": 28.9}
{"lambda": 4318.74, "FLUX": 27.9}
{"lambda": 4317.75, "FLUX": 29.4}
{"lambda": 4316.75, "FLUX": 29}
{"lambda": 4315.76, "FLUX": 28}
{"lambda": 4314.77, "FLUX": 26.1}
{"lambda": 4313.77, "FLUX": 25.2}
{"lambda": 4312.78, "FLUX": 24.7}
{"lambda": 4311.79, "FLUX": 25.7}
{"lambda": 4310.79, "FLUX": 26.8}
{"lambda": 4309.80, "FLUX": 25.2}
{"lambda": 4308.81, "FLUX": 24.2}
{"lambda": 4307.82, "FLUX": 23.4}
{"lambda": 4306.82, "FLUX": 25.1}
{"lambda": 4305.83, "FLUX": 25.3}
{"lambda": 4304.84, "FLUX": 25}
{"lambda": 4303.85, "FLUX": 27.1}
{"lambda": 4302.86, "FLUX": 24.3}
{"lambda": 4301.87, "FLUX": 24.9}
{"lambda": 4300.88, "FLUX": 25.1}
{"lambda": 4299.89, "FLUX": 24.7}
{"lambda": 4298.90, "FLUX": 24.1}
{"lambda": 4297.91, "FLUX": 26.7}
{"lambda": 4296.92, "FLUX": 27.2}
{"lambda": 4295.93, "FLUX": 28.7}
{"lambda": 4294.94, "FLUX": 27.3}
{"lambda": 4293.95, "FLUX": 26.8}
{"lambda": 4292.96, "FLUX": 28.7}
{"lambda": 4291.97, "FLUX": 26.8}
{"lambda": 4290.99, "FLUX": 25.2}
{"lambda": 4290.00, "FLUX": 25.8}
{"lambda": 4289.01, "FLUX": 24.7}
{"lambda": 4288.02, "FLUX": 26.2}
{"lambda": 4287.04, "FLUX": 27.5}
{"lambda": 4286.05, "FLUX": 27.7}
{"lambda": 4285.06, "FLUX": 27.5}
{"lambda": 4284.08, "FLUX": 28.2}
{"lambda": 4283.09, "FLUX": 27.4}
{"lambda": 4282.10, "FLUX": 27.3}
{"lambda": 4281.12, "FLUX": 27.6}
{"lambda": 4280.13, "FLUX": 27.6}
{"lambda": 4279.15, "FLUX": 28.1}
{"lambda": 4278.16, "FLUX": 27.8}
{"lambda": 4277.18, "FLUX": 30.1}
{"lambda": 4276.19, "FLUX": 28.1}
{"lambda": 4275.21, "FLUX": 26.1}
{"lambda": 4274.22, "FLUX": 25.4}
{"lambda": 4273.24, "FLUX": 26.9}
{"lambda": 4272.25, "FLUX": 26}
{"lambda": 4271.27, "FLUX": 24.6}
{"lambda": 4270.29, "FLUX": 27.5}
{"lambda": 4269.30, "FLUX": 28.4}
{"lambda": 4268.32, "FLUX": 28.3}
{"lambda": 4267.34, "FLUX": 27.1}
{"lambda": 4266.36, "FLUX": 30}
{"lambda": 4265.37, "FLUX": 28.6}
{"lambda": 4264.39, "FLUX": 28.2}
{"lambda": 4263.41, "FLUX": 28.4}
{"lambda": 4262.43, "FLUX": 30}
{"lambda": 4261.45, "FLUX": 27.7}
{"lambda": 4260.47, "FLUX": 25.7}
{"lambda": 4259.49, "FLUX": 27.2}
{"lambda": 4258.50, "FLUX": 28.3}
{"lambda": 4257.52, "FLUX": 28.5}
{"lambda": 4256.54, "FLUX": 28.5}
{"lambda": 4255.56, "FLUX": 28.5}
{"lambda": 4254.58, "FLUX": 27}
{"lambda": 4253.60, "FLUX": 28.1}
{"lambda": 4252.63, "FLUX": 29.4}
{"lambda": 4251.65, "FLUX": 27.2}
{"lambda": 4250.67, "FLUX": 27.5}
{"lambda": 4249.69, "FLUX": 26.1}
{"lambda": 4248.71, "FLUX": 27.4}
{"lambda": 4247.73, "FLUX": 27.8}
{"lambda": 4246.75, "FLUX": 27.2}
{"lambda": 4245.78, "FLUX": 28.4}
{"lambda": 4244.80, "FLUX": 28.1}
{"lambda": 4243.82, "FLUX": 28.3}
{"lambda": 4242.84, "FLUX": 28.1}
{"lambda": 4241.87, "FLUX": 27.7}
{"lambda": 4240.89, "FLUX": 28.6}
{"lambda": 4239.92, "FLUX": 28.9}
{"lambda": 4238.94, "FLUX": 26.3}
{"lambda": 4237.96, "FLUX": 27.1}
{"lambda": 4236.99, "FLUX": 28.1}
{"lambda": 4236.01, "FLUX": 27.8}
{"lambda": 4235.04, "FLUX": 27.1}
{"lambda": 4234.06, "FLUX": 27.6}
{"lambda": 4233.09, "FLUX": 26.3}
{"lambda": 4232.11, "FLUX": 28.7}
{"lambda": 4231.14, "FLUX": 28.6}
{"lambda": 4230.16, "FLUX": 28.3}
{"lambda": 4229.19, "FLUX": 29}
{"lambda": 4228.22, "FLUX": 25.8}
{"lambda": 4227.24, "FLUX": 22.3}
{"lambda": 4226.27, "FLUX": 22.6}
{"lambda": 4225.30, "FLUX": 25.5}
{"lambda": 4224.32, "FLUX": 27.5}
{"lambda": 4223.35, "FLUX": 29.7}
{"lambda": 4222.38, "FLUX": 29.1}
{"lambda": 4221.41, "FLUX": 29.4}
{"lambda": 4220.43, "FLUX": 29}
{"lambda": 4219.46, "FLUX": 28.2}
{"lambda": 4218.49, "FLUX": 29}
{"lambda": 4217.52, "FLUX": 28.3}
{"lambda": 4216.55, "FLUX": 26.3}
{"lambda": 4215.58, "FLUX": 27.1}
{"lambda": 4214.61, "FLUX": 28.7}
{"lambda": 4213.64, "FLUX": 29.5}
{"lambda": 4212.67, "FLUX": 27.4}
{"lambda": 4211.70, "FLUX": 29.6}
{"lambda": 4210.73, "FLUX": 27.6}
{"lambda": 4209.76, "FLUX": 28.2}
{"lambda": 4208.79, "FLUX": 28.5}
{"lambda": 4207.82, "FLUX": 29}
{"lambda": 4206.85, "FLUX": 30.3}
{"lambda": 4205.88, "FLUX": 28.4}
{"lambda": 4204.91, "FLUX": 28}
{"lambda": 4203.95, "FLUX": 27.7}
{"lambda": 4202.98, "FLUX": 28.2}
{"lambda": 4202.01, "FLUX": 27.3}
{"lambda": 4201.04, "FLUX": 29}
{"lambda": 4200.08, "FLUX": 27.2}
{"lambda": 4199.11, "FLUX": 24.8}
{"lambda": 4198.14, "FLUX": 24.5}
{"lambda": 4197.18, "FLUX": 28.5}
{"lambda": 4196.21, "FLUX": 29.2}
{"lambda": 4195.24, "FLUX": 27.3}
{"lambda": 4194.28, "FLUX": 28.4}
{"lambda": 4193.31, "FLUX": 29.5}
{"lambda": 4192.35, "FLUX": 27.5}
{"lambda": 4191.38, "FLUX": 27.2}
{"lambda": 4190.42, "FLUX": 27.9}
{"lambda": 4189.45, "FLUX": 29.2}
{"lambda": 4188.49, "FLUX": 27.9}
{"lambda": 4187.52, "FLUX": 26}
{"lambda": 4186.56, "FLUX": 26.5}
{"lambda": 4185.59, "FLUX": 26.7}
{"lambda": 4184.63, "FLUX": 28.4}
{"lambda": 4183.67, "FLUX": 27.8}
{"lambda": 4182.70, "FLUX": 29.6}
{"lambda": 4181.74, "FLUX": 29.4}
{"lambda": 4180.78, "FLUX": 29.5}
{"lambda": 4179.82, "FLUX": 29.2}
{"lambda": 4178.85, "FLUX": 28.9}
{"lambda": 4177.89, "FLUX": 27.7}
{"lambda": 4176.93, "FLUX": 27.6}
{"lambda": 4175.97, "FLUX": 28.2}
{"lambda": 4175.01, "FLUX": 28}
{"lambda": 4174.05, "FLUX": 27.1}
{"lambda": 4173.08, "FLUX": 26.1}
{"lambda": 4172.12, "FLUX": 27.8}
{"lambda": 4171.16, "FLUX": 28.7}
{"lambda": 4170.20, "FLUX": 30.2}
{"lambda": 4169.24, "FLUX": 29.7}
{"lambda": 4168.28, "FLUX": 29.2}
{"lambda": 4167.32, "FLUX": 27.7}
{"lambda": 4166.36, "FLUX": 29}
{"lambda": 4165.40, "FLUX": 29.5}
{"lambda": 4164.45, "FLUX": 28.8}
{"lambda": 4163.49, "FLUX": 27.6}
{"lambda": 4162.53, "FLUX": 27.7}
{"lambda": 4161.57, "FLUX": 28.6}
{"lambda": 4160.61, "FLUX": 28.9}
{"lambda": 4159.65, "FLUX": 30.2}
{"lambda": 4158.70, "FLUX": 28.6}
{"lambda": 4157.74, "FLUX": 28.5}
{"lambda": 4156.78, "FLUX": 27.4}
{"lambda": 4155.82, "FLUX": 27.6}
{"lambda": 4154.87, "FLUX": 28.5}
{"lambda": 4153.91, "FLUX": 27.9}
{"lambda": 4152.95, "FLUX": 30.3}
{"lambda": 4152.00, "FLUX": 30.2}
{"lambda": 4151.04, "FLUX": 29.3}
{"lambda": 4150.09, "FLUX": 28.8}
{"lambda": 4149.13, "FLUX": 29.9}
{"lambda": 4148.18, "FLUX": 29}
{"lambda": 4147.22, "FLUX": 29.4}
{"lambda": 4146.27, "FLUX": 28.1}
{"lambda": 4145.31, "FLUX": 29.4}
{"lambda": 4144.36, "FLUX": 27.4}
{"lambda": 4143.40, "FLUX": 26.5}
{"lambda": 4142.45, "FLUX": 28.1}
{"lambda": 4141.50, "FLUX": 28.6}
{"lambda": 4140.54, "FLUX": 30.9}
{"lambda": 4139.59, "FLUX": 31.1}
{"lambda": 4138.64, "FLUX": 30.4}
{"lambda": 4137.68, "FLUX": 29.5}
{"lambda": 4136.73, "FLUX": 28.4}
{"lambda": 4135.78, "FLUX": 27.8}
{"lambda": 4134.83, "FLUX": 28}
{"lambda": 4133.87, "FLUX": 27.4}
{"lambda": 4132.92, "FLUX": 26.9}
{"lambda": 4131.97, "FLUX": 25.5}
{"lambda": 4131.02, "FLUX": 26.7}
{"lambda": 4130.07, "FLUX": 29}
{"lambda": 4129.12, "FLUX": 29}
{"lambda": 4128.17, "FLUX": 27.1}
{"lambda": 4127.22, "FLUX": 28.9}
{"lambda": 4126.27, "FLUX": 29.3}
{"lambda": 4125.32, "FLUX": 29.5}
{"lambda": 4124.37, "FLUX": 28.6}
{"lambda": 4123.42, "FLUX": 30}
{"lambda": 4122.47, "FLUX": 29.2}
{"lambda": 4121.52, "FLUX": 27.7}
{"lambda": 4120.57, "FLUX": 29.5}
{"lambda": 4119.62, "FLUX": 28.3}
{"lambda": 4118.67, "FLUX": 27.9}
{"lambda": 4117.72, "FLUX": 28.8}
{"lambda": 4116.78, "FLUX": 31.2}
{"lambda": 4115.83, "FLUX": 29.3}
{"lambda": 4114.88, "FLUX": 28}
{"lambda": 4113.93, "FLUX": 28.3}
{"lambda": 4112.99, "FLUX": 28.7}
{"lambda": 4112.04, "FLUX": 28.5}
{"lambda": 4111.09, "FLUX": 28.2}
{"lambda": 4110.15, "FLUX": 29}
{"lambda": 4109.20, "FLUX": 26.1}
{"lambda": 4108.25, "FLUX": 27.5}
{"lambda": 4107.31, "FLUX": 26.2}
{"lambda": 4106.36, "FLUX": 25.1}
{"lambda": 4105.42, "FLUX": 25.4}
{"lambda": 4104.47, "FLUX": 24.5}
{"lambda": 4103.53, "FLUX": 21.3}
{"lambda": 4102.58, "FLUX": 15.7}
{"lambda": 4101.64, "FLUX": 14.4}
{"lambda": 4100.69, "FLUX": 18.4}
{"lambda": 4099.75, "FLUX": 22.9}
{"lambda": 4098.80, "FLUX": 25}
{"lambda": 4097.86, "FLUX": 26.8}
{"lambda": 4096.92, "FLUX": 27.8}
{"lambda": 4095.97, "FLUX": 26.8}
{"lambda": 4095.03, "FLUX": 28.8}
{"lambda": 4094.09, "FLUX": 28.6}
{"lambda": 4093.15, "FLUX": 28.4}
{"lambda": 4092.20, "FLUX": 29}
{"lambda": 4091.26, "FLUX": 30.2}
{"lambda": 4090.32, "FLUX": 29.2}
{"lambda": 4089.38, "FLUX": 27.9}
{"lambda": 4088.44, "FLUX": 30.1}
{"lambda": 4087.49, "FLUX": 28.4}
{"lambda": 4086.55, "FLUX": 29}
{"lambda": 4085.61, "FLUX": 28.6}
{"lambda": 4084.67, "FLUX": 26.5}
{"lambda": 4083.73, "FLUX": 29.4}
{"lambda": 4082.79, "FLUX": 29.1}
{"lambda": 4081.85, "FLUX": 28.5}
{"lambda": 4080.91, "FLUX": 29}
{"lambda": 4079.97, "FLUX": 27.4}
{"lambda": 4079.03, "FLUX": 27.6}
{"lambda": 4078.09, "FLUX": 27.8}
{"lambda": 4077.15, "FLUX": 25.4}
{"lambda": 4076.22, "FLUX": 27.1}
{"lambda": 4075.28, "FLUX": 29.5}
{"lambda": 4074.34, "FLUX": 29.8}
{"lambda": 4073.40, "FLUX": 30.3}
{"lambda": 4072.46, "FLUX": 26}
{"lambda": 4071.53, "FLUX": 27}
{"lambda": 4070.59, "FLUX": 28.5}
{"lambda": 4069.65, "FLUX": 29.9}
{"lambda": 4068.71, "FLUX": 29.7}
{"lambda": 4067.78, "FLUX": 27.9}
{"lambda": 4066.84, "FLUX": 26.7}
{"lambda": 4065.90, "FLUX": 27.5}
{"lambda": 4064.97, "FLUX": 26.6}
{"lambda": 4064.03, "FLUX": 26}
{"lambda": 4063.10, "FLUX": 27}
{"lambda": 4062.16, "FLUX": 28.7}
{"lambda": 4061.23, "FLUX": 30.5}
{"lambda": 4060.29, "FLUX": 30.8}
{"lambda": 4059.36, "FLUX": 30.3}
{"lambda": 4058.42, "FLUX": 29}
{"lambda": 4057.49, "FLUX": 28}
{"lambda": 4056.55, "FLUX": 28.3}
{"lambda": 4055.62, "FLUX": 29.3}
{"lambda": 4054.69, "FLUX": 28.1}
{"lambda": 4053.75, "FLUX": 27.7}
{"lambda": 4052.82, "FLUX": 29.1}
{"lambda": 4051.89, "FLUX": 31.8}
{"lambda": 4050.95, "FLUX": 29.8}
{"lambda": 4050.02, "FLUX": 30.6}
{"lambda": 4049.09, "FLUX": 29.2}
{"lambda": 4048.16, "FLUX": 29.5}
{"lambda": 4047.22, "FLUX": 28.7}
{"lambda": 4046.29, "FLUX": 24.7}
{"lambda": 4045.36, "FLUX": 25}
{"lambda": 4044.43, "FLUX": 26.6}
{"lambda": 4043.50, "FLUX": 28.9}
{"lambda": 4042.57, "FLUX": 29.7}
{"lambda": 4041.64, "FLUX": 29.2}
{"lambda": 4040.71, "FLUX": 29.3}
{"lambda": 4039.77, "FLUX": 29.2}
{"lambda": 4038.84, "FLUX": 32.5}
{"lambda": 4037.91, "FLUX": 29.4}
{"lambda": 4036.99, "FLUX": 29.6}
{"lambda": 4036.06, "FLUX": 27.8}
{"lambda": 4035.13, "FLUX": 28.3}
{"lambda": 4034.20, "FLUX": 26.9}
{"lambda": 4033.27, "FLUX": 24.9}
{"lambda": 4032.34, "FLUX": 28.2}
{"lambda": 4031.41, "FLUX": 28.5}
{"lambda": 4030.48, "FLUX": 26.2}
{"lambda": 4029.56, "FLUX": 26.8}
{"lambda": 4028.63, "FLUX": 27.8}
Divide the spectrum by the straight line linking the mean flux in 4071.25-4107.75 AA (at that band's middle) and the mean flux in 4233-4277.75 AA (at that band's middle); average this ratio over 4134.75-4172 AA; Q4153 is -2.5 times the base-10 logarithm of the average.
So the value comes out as -0.07 mag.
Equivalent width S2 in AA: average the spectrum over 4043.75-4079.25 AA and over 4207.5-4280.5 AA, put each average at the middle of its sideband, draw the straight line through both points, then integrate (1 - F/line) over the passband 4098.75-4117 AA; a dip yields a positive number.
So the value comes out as 2.0 AA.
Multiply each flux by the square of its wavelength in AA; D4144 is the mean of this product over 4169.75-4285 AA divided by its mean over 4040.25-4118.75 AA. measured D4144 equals 1.08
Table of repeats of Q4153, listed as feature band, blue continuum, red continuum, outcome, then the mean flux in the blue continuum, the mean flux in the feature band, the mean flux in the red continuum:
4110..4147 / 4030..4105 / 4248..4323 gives -0.04 mag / 27.7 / 28.6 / 27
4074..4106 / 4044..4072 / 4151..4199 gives 0.07 mag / 28.4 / 26.6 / 28.3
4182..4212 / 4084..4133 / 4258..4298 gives -0.03 mag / 27.2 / 27.9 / 27.4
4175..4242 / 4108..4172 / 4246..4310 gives 0.00 mag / 28.6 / 27.9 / 27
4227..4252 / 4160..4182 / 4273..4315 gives -0.01 mag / 28.5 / 27.5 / 26.4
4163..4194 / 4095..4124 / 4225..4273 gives -0.05 mag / 26.3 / 28.3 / 27.5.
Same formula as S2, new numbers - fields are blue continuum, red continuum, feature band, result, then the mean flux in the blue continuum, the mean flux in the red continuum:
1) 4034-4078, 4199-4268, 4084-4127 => 1.9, 28.5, 27.9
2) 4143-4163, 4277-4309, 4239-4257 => -0.5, 28.7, 26.5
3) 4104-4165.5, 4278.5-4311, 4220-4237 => -0.1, 28.4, 26.3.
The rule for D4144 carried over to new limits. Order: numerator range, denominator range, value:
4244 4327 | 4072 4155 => 1.06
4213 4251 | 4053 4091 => 1.05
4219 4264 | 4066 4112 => 1.11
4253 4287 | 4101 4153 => 1.07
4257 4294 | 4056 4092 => 1.06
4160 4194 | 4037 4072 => 1.05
